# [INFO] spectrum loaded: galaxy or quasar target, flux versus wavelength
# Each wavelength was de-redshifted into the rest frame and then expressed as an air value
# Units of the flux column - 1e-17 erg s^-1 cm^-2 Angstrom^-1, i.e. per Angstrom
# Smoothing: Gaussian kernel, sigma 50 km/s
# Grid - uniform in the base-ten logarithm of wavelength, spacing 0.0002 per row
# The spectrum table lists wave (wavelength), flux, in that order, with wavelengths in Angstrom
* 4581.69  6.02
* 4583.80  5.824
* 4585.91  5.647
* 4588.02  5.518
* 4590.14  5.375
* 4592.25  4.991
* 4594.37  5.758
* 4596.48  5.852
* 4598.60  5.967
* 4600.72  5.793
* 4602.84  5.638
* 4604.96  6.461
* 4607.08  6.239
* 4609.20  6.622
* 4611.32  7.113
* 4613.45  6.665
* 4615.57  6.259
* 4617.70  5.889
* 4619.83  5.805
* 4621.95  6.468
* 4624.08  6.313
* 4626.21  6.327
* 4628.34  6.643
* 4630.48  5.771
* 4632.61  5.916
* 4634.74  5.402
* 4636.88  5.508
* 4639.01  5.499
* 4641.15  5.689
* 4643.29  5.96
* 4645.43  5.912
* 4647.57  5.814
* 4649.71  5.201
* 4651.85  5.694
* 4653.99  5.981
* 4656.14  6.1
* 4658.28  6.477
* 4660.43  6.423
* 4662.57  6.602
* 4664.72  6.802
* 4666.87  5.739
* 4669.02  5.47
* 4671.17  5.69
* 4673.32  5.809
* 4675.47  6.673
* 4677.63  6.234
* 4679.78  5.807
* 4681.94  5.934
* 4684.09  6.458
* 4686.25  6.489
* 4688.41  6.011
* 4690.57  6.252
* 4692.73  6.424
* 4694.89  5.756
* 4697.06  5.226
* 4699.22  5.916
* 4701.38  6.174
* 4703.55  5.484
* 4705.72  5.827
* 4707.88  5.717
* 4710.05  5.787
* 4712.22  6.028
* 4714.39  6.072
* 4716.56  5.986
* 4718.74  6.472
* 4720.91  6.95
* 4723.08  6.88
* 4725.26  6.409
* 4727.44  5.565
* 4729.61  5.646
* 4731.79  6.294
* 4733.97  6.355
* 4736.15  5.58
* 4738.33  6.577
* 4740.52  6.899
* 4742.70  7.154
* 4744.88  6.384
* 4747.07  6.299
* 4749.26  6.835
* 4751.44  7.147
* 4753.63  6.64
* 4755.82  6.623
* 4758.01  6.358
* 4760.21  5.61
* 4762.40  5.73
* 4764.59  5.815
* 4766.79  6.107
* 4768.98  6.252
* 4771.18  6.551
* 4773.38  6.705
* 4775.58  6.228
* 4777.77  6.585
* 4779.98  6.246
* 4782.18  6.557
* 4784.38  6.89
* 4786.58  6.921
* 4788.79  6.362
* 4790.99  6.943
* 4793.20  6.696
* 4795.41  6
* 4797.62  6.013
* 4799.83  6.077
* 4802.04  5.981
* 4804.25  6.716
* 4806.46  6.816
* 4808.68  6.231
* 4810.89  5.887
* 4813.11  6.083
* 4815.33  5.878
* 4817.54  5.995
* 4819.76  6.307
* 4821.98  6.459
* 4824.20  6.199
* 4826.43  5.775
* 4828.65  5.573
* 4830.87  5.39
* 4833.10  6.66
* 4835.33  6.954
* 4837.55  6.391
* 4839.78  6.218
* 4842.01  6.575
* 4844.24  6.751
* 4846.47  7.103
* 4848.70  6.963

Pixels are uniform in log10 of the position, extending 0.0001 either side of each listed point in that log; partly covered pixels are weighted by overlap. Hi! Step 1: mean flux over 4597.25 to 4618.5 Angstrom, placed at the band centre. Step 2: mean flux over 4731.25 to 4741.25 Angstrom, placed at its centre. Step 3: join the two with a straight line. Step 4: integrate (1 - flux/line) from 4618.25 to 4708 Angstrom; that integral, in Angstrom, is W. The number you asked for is 4.3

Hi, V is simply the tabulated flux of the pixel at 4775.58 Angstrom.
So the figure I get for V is 6.228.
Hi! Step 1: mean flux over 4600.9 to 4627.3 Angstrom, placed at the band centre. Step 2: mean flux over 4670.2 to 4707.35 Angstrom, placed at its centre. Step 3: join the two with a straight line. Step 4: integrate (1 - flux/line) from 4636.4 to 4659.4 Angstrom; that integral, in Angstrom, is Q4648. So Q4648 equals 1.32 Angstrom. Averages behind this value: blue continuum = 6.3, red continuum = 6.01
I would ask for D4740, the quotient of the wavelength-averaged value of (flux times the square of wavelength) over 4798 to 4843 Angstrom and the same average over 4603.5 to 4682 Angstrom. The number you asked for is 1.10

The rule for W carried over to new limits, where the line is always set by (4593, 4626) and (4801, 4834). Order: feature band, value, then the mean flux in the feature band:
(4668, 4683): 0.53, 5.95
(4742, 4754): -1.15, 6.74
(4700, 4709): 0.52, 5.81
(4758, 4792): -1.26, 6.37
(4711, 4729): -0.36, 6.27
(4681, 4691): -0.11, 6.23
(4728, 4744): -0.48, 6.34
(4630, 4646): 1.23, 5.7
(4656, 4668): -0.40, 6.37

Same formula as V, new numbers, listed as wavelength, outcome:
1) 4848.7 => 6.963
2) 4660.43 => 6.423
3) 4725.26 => 6.409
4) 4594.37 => 5.758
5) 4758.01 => 6.358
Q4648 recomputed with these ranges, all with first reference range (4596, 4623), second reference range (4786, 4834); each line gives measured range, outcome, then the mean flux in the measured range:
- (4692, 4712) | 1.3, 5.81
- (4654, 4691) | 0.3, 6.17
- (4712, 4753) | -1.3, 6.41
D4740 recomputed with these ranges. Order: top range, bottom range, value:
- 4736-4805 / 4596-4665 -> 1.12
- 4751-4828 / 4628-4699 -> 1.11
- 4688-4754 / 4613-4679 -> 1.07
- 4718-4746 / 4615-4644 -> 1.12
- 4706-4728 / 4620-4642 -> 1.08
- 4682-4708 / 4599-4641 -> 1.01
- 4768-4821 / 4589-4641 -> 1.15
